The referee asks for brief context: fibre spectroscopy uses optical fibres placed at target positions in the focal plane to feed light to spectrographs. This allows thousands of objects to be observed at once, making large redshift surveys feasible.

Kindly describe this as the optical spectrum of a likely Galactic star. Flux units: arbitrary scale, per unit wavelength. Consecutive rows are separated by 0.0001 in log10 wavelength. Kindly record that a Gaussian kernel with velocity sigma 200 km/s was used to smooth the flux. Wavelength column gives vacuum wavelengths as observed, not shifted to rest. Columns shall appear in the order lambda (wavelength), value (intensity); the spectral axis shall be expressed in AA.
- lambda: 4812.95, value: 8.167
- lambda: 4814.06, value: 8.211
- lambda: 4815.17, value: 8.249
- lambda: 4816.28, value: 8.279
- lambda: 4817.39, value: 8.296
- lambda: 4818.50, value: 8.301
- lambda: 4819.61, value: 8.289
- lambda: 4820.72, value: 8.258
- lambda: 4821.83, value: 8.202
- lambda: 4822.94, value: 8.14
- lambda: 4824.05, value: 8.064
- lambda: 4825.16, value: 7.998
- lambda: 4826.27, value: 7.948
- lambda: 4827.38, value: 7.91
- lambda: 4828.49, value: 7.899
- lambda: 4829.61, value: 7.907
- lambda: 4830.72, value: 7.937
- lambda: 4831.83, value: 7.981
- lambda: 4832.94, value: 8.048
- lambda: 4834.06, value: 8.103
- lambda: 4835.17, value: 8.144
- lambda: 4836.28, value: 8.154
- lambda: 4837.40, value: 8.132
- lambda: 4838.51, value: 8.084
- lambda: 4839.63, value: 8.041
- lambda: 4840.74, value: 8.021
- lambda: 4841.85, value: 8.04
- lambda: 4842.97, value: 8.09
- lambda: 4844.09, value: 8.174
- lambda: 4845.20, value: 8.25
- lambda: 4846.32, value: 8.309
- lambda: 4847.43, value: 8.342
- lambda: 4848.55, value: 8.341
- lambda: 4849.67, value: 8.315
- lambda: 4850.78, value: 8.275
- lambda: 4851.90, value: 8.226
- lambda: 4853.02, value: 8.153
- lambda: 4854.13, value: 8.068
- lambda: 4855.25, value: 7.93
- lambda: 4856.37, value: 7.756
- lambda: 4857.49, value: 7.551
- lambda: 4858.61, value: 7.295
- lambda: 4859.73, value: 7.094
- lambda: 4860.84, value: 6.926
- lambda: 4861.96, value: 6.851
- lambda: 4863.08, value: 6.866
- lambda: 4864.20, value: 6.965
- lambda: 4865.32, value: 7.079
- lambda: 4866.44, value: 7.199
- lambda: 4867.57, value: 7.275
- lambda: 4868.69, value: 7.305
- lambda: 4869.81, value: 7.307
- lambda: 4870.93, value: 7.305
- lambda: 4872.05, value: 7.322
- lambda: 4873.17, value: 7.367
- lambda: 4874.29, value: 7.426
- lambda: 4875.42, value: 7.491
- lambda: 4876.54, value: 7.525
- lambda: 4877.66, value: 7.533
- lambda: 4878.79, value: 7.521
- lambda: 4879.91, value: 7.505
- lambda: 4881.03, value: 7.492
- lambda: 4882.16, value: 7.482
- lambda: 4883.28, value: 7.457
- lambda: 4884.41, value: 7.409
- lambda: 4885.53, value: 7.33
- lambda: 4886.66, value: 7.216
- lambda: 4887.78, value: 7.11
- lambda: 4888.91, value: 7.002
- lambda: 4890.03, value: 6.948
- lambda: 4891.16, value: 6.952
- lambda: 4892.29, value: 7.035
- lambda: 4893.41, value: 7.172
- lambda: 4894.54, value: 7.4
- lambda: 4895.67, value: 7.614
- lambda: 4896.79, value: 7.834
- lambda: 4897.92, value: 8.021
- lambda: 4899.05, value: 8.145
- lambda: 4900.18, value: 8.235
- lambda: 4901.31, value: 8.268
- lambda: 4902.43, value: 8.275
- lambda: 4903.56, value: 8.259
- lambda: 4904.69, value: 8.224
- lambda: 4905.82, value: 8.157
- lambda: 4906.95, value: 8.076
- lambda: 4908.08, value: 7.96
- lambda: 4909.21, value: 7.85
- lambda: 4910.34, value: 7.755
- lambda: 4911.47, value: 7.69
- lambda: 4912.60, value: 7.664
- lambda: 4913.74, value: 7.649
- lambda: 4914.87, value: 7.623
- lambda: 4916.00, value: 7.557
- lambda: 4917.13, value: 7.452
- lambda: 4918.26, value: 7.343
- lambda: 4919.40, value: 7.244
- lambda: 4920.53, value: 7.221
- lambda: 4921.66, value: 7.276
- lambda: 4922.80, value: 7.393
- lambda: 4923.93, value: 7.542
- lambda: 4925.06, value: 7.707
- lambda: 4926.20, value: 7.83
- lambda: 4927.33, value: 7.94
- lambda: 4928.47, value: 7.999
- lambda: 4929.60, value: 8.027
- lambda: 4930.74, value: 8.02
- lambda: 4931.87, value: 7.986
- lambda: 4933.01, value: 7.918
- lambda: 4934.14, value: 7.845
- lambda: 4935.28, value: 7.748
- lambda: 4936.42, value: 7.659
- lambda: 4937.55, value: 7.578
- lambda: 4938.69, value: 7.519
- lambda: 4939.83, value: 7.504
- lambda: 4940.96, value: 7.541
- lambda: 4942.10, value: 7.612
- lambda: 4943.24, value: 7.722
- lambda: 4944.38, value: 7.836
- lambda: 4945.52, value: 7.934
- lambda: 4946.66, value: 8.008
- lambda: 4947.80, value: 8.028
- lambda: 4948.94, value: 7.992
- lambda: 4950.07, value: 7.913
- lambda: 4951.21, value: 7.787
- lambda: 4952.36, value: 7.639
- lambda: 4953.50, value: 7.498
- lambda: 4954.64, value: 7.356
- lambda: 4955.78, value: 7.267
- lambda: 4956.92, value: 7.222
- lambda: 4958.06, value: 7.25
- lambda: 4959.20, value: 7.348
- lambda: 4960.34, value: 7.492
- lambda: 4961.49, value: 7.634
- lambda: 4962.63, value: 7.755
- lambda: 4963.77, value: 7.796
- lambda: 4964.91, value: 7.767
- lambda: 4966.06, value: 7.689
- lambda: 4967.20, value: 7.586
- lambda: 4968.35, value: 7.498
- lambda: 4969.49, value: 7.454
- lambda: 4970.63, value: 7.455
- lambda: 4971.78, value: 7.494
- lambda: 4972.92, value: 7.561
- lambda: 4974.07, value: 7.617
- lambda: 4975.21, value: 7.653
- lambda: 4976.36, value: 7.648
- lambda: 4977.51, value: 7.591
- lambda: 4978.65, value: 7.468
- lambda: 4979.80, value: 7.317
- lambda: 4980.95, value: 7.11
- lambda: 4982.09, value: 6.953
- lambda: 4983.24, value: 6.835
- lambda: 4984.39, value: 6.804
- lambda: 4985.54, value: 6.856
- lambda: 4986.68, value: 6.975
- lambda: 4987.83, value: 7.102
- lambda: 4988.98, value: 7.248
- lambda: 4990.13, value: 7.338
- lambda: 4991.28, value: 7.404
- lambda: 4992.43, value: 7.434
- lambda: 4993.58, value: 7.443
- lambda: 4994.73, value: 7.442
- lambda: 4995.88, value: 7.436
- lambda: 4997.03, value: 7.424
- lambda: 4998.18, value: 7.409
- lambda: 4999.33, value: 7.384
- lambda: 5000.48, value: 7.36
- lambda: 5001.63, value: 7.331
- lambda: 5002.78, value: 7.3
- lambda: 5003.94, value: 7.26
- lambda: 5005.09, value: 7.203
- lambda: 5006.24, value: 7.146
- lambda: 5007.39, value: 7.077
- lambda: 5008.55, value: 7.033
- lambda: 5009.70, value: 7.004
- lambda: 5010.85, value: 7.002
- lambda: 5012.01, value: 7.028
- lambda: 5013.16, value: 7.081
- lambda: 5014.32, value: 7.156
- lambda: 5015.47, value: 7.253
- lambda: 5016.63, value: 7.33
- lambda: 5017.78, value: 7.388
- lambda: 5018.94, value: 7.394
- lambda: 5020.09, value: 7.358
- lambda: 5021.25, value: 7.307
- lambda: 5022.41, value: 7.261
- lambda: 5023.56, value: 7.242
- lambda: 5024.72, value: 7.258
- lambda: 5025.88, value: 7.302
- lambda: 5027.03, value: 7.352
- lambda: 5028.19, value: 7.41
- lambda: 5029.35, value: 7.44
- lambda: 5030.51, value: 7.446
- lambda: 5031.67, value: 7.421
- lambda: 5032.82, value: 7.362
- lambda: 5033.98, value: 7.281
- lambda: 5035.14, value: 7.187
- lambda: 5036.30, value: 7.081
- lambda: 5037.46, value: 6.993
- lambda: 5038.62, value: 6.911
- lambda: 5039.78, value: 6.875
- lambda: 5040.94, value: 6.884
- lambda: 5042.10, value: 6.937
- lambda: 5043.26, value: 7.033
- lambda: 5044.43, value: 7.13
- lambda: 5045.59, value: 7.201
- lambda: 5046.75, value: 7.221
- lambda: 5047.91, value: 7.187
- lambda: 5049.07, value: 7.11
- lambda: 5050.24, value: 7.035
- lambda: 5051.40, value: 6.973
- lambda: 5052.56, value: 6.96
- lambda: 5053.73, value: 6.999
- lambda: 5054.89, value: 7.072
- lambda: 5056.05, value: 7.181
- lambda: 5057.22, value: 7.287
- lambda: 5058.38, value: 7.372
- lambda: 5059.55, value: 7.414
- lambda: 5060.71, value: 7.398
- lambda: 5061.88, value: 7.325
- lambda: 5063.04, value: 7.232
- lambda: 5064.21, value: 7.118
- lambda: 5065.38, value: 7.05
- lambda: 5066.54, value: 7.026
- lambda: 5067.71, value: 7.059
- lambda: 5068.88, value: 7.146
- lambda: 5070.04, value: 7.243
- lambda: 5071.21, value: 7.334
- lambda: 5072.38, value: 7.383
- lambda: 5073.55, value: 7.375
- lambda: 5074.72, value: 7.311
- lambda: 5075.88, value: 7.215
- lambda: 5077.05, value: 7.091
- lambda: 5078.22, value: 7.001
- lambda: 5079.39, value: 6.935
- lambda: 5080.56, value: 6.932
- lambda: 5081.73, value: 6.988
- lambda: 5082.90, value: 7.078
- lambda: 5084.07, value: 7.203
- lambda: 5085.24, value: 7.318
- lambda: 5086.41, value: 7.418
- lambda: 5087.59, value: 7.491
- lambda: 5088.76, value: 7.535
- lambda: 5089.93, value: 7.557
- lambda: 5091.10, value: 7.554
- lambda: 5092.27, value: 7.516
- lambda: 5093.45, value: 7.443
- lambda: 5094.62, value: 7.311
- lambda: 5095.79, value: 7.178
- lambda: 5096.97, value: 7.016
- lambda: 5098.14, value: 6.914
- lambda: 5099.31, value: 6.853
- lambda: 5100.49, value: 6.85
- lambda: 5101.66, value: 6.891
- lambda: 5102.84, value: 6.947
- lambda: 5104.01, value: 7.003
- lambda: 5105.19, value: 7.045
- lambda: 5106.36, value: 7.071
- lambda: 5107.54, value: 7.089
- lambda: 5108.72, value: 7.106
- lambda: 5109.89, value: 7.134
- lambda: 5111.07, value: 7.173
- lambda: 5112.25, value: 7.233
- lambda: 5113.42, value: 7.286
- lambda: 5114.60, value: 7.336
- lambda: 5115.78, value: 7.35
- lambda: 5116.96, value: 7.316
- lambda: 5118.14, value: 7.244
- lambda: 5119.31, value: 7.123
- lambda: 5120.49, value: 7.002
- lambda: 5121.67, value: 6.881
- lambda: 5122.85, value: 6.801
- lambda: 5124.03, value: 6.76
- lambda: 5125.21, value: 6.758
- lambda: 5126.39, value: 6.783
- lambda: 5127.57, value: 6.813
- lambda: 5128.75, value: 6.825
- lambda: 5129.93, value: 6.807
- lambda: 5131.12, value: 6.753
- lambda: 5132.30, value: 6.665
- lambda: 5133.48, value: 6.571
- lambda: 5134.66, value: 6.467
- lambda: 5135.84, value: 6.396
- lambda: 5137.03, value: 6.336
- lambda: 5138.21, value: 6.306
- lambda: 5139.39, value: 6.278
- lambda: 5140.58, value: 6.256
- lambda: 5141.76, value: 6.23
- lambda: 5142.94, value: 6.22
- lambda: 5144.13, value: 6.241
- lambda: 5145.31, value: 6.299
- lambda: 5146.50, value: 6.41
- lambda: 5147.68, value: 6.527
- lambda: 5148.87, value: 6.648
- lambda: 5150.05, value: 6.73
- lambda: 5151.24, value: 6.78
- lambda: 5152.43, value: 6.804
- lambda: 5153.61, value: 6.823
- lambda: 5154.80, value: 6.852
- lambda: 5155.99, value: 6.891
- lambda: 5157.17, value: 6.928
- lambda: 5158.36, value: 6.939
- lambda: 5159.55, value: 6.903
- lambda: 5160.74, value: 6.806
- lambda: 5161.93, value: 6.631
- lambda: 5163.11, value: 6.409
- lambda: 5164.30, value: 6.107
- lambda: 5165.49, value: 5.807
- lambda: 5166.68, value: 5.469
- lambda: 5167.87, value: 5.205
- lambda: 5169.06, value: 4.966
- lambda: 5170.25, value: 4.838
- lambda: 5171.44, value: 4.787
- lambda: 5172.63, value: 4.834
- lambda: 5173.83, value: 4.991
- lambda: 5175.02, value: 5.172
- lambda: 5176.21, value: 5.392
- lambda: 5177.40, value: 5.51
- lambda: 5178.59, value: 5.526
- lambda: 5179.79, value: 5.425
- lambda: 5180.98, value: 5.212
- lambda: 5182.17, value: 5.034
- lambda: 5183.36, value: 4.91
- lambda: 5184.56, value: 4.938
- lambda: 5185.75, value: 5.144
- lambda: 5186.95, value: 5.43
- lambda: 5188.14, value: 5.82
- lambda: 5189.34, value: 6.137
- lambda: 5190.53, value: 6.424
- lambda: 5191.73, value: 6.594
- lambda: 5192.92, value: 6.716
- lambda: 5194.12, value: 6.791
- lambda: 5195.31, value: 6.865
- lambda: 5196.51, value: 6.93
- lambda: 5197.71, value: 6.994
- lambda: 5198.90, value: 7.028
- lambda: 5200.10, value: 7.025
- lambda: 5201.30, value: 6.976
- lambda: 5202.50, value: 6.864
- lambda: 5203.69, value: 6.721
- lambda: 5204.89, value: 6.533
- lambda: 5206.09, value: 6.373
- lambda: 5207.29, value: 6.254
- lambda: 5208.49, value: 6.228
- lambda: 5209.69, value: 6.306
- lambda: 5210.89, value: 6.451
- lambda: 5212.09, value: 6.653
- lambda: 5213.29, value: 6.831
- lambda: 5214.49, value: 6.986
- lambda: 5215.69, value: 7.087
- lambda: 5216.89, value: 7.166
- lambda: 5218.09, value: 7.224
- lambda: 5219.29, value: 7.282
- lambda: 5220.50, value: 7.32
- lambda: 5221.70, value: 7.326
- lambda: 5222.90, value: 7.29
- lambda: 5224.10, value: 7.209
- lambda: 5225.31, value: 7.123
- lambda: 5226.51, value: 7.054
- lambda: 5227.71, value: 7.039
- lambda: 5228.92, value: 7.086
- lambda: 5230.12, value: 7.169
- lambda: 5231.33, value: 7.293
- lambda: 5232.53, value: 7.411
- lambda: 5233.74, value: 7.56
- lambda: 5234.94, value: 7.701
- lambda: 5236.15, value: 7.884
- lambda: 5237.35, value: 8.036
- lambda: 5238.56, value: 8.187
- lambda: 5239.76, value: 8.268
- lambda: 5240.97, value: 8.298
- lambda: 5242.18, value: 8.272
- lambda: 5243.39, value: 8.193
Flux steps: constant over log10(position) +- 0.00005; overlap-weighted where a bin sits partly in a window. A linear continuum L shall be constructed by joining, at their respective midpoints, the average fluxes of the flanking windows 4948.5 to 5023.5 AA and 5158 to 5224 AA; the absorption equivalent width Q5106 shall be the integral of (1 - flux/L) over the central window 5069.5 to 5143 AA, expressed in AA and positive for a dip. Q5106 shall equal -3.5 AA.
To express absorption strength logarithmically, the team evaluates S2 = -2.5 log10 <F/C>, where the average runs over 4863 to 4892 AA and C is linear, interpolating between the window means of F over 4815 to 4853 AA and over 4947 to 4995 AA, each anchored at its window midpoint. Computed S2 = 0.09 mag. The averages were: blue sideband 8.14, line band 7.29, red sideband 7.45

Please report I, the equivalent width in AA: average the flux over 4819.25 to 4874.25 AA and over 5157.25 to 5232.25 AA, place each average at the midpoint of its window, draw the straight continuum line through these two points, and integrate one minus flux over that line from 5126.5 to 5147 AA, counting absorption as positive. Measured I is 0.3 AA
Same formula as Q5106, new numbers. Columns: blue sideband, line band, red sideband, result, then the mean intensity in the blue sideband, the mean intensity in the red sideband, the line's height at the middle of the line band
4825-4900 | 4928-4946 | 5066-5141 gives -0.76 AA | 7.65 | 7.03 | 7.46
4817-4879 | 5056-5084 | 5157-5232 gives -1.35 AA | 7.81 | 6.32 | 6.86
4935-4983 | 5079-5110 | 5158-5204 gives -2.74 AA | 7.58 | 5.95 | 6.58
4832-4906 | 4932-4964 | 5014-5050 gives -0.89 AA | 7.68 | 7.22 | 7.45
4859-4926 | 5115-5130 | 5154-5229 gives -0.88 AA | 7.49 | 6.31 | 6.58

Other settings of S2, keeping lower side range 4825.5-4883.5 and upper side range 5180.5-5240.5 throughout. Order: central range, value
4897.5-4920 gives -0.04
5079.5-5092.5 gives -0.03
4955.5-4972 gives -0.01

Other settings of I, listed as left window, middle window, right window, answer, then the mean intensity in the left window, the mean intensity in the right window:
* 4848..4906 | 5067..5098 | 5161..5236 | -2.1 AA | 7.55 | 6.36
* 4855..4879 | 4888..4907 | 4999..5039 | -1.1 AA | 7.3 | 7.24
